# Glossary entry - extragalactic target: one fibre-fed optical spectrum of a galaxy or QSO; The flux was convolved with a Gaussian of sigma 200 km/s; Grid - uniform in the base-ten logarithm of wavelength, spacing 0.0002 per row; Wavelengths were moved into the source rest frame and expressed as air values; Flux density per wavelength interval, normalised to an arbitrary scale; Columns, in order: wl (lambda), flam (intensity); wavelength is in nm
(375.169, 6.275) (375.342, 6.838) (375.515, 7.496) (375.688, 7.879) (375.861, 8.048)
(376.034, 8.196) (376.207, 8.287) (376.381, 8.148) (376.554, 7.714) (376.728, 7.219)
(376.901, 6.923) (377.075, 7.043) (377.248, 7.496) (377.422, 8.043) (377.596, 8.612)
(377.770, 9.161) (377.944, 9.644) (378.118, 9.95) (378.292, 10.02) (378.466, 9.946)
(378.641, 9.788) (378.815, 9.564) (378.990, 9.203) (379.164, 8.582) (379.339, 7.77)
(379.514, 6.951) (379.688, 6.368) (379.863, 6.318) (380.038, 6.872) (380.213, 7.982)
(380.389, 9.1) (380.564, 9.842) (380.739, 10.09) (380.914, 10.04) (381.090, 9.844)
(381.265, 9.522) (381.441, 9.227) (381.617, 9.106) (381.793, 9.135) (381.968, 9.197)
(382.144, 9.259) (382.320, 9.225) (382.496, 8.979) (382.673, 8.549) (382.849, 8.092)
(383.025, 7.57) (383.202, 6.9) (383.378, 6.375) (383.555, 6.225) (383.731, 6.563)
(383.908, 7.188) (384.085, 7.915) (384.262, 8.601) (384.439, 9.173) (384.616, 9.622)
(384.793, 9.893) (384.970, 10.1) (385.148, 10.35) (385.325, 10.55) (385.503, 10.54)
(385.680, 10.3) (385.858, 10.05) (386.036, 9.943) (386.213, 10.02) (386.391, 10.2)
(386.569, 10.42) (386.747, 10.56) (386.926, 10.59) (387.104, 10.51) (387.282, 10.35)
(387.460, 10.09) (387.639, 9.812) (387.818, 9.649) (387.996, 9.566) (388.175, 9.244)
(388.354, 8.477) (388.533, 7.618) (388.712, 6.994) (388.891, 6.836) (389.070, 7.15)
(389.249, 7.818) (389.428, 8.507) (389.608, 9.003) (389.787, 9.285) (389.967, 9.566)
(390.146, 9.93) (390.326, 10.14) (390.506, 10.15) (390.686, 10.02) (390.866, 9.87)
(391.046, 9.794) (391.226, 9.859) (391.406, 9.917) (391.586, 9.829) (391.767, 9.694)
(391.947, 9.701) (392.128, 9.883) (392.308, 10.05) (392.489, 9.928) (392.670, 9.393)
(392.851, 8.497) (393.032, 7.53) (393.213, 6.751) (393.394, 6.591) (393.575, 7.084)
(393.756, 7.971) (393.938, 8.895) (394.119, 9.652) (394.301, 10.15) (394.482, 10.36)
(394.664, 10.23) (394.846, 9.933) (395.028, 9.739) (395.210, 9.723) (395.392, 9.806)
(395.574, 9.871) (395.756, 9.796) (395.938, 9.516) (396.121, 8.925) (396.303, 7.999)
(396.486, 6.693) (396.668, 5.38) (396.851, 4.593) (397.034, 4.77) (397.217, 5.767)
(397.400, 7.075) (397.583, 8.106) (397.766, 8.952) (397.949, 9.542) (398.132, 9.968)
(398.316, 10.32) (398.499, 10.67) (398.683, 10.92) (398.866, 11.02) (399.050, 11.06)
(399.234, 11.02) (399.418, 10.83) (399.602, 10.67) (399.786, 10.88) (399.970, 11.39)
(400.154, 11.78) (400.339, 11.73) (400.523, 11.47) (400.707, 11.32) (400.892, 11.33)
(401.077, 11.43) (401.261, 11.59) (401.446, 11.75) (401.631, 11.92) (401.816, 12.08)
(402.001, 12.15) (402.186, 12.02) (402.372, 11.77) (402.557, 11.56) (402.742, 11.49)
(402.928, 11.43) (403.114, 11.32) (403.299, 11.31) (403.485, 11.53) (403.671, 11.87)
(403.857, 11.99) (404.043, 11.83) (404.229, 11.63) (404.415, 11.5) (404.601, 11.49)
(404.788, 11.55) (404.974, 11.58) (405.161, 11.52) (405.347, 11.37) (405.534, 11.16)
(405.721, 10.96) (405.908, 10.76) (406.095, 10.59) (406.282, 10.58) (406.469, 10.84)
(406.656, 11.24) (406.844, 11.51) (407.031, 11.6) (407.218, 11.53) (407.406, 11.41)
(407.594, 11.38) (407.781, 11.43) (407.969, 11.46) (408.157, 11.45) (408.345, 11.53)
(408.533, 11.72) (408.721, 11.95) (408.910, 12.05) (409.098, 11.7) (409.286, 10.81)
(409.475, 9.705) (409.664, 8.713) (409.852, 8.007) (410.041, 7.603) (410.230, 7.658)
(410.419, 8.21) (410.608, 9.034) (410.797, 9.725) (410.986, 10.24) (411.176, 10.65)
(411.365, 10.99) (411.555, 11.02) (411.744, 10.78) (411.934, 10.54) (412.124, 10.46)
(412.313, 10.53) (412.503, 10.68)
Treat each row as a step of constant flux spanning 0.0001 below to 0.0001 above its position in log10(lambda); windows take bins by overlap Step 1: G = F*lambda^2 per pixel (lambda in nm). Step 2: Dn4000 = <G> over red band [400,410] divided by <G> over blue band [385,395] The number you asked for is 1.30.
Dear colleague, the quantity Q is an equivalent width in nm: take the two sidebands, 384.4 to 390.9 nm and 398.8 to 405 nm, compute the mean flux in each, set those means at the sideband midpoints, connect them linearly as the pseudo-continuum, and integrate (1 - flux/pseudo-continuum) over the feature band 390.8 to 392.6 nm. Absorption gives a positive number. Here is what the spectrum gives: 0.04 nm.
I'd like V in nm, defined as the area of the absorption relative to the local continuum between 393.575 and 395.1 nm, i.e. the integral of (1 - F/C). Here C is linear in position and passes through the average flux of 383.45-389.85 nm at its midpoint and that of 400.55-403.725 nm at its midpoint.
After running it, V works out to 0.14 nm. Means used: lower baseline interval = 9.15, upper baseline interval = 11.6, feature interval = 9.46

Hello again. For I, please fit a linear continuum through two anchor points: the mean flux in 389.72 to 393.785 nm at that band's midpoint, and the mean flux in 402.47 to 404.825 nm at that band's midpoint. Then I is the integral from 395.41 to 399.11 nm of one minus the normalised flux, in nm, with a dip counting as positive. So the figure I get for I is 0.634 nm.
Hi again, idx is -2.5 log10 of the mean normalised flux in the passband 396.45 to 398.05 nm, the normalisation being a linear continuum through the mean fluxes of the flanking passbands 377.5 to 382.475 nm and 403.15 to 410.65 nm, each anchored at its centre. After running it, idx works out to 0.44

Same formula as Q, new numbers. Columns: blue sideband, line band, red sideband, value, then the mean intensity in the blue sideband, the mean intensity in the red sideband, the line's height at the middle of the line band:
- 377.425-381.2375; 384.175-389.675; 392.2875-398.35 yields -0.49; 8.83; 8.48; 8.67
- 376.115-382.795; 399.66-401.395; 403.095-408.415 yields -0.09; 8.65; 11.4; 10.8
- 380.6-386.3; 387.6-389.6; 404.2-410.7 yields 0.23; 9.01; 10.8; 9.39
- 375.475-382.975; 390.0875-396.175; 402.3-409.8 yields 0.36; 8.57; 11.3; 9.99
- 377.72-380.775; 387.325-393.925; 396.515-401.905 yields 0.31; 8.7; 9.95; 9.41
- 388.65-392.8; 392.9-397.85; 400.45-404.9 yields 0.95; 9.28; 11.6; 10.2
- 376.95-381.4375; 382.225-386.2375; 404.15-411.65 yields 0.12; 8.71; 10.7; 9.06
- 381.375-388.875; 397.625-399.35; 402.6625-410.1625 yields 0.01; 9.09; 11.1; 10.4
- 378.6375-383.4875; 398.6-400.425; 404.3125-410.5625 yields -0.18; 8.52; 10.8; 10.1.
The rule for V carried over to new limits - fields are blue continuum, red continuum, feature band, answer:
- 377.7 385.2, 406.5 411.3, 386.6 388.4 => -0.17 nm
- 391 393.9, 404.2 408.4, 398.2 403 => -0.49 nm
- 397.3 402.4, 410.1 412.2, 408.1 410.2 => -0.06 nm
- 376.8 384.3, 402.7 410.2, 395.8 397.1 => 0.40 nm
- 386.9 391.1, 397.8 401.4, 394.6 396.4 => 0.13 nm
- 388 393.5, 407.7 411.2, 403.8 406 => -0.35 nm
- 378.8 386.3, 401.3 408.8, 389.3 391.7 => 0.02 nm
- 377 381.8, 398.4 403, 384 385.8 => -0.05 nm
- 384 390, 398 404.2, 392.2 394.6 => 0.37 nm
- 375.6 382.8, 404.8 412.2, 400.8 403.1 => -0.34 nm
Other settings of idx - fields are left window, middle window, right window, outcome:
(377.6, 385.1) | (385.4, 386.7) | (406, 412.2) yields -0.14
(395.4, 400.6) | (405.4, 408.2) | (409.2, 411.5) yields -0.20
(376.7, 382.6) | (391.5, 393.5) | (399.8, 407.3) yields 0.15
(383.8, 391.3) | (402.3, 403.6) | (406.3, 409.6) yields -0.06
